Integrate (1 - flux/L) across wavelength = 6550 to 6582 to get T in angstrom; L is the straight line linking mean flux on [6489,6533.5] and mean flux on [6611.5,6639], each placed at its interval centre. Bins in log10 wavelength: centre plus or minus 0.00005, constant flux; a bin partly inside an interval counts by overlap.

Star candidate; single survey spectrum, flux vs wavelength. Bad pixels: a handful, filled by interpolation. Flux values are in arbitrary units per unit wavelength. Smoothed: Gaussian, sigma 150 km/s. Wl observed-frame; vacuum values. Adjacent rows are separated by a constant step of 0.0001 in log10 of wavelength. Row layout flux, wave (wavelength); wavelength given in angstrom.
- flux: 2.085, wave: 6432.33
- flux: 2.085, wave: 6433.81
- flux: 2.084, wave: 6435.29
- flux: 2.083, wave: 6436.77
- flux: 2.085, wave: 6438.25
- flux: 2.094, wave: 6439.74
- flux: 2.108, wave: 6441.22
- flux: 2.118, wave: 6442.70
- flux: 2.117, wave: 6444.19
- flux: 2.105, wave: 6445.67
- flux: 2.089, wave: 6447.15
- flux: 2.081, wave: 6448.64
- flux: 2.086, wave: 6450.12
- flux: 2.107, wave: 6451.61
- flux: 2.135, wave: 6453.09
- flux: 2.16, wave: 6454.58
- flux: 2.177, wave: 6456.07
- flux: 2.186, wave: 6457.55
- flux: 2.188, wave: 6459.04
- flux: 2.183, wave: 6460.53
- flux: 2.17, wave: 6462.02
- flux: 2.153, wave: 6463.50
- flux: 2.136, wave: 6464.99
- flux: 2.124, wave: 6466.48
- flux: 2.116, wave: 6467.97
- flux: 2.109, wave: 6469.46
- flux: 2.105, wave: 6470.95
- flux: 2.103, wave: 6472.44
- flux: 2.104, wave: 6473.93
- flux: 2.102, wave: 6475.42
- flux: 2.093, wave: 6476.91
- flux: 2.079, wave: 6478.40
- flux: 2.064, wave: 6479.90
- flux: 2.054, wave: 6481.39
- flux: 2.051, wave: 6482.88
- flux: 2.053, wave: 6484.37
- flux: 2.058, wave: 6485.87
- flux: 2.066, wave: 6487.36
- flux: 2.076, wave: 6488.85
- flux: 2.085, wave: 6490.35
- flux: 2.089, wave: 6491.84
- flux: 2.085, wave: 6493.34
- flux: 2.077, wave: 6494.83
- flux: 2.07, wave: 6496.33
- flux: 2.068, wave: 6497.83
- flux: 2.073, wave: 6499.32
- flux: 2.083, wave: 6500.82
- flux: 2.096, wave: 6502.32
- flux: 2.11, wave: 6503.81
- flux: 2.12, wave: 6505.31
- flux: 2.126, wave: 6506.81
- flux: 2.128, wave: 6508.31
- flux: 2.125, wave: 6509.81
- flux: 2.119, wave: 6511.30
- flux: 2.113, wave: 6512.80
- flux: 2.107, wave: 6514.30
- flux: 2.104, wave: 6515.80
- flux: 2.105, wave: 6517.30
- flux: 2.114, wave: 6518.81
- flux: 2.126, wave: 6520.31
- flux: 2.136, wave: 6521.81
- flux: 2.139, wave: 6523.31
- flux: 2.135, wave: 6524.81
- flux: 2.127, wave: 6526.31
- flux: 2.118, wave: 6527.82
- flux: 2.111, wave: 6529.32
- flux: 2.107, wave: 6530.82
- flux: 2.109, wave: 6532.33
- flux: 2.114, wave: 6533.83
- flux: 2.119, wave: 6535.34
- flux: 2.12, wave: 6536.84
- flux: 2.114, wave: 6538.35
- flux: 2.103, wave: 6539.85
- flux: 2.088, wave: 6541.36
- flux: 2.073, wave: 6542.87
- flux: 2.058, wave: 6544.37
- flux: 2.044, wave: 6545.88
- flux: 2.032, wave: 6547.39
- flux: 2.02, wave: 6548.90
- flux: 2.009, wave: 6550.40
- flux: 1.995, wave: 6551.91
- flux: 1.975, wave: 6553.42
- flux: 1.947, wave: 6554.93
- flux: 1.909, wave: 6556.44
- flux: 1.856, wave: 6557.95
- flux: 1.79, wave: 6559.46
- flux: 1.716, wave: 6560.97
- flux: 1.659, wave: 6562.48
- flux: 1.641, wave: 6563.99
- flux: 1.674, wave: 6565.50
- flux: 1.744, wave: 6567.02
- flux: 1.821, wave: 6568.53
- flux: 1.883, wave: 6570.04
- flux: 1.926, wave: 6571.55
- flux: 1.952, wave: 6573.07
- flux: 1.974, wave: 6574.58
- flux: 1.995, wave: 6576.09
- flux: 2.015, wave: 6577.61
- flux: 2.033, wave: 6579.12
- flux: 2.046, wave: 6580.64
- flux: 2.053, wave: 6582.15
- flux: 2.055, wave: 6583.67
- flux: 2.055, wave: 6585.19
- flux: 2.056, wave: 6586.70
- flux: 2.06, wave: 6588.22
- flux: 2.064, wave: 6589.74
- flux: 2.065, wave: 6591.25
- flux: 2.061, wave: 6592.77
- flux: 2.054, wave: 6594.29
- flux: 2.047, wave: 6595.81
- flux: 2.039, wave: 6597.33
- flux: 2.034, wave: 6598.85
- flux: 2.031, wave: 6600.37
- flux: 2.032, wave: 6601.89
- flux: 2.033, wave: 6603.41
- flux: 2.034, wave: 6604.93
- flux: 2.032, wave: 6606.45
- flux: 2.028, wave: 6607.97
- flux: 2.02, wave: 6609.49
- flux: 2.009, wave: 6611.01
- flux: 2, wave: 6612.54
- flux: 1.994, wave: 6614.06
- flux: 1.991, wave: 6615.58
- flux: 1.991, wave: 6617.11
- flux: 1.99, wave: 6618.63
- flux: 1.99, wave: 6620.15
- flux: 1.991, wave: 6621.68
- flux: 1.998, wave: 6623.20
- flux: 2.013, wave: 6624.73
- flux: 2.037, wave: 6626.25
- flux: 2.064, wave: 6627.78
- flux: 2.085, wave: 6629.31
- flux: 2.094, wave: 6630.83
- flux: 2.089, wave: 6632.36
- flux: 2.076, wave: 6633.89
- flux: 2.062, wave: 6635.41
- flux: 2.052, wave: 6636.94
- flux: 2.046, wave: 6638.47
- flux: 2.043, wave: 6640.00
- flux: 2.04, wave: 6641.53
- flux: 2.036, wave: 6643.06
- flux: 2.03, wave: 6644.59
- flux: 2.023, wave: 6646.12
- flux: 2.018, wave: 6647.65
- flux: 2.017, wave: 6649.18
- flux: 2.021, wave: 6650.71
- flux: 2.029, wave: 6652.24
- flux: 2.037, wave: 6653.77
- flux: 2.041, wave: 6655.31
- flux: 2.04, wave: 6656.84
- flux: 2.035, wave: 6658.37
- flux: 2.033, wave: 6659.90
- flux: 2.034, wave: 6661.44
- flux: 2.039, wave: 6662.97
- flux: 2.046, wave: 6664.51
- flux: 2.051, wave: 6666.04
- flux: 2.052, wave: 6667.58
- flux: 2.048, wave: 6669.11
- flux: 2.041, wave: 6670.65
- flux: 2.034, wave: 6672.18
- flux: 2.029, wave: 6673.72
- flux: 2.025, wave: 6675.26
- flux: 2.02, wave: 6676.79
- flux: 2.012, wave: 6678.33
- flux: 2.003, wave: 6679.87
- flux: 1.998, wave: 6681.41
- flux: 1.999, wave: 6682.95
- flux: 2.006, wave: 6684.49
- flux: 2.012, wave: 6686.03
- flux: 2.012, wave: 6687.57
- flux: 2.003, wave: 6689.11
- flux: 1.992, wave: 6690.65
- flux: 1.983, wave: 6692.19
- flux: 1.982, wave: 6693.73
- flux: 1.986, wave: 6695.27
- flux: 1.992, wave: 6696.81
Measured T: 2.9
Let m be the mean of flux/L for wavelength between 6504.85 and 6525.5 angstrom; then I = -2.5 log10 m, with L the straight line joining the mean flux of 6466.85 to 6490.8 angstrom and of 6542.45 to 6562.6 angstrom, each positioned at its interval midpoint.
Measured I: -0.057 mag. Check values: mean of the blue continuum 2.08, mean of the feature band 2.12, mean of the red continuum 1.94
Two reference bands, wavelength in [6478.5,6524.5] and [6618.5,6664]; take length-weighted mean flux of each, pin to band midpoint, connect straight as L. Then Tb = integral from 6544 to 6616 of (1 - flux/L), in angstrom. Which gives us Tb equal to 3.2 angstrom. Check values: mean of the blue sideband 2.09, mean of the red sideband 2.04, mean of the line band 1.97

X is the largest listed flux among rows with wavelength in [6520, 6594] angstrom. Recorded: 2.139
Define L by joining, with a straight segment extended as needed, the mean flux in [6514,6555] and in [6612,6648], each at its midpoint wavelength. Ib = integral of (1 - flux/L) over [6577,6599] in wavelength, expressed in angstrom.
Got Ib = 0.06 angstrom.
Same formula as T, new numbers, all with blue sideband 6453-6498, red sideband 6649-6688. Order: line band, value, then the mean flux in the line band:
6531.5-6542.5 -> -0.1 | 2.11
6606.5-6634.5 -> 0.3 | 2.03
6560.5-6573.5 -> 1.8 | 1.78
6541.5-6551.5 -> 0.2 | 2.04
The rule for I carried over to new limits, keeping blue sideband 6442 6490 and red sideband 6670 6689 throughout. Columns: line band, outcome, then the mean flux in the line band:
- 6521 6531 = -0.02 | 2.13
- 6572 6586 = 0.02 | 2.02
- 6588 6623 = 0.01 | 2.02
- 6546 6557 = 0.04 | 1.99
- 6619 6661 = 0.00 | 2.04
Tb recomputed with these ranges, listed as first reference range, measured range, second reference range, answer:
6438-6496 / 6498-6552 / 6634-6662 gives -0.4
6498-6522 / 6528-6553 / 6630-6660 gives 0.2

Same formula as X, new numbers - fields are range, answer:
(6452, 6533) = 2.188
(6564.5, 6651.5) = 2.094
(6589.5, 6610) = 2.065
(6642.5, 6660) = 2.041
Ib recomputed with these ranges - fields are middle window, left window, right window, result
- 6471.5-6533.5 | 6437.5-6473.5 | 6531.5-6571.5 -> -1.8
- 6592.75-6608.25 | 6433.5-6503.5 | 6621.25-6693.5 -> 0.1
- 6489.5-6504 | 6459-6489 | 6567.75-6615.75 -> 0.0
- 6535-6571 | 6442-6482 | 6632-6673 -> 2.6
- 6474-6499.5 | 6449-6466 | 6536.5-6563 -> 0.3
